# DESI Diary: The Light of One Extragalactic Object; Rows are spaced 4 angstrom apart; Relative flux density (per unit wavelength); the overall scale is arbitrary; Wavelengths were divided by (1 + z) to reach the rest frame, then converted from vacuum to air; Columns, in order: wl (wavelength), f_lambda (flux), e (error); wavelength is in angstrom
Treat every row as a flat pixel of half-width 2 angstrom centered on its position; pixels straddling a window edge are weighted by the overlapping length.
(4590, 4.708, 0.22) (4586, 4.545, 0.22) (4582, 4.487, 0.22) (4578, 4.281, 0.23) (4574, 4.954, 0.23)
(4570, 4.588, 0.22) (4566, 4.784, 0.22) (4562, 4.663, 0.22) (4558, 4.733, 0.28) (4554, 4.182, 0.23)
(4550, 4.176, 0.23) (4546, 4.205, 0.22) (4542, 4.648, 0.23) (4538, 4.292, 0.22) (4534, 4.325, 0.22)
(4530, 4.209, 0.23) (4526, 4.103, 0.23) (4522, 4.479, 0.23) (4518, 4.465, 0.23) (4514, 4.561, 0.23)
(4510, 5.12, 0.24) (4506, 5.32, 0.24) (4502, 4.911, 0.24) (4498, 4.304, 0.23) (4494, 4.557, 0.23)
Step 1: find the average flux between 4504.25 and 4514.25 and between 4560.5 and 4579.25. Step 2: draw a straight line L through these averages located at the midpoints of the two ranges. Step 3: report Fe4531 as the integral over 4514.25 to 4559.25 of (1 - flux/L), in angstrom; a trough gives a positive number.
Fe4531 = 4.9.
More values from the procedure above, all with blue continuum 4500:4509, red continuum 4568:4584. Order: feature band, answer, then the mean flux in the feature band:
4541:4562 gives 1.58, 4.4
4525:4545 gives 2.31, 4.32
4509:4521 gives 0.90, 4.66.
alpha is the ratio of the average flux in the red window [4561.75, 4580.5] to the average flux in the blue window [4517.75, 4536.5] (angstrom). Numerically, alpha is 1.08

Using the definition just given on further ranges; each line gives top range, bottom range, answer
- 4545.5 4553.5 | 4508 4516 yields 0.86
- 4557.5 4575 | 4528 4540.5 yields 1.10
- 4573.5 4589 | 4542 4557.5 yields 1.06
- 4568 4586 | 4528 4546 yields 1.05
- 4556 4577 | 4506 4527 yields 1.02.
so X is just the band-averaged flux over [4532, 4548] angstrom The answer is 4.37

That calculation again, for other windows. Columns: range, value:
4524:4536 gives 4.21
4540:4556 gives 4.3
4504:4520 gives 4.87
